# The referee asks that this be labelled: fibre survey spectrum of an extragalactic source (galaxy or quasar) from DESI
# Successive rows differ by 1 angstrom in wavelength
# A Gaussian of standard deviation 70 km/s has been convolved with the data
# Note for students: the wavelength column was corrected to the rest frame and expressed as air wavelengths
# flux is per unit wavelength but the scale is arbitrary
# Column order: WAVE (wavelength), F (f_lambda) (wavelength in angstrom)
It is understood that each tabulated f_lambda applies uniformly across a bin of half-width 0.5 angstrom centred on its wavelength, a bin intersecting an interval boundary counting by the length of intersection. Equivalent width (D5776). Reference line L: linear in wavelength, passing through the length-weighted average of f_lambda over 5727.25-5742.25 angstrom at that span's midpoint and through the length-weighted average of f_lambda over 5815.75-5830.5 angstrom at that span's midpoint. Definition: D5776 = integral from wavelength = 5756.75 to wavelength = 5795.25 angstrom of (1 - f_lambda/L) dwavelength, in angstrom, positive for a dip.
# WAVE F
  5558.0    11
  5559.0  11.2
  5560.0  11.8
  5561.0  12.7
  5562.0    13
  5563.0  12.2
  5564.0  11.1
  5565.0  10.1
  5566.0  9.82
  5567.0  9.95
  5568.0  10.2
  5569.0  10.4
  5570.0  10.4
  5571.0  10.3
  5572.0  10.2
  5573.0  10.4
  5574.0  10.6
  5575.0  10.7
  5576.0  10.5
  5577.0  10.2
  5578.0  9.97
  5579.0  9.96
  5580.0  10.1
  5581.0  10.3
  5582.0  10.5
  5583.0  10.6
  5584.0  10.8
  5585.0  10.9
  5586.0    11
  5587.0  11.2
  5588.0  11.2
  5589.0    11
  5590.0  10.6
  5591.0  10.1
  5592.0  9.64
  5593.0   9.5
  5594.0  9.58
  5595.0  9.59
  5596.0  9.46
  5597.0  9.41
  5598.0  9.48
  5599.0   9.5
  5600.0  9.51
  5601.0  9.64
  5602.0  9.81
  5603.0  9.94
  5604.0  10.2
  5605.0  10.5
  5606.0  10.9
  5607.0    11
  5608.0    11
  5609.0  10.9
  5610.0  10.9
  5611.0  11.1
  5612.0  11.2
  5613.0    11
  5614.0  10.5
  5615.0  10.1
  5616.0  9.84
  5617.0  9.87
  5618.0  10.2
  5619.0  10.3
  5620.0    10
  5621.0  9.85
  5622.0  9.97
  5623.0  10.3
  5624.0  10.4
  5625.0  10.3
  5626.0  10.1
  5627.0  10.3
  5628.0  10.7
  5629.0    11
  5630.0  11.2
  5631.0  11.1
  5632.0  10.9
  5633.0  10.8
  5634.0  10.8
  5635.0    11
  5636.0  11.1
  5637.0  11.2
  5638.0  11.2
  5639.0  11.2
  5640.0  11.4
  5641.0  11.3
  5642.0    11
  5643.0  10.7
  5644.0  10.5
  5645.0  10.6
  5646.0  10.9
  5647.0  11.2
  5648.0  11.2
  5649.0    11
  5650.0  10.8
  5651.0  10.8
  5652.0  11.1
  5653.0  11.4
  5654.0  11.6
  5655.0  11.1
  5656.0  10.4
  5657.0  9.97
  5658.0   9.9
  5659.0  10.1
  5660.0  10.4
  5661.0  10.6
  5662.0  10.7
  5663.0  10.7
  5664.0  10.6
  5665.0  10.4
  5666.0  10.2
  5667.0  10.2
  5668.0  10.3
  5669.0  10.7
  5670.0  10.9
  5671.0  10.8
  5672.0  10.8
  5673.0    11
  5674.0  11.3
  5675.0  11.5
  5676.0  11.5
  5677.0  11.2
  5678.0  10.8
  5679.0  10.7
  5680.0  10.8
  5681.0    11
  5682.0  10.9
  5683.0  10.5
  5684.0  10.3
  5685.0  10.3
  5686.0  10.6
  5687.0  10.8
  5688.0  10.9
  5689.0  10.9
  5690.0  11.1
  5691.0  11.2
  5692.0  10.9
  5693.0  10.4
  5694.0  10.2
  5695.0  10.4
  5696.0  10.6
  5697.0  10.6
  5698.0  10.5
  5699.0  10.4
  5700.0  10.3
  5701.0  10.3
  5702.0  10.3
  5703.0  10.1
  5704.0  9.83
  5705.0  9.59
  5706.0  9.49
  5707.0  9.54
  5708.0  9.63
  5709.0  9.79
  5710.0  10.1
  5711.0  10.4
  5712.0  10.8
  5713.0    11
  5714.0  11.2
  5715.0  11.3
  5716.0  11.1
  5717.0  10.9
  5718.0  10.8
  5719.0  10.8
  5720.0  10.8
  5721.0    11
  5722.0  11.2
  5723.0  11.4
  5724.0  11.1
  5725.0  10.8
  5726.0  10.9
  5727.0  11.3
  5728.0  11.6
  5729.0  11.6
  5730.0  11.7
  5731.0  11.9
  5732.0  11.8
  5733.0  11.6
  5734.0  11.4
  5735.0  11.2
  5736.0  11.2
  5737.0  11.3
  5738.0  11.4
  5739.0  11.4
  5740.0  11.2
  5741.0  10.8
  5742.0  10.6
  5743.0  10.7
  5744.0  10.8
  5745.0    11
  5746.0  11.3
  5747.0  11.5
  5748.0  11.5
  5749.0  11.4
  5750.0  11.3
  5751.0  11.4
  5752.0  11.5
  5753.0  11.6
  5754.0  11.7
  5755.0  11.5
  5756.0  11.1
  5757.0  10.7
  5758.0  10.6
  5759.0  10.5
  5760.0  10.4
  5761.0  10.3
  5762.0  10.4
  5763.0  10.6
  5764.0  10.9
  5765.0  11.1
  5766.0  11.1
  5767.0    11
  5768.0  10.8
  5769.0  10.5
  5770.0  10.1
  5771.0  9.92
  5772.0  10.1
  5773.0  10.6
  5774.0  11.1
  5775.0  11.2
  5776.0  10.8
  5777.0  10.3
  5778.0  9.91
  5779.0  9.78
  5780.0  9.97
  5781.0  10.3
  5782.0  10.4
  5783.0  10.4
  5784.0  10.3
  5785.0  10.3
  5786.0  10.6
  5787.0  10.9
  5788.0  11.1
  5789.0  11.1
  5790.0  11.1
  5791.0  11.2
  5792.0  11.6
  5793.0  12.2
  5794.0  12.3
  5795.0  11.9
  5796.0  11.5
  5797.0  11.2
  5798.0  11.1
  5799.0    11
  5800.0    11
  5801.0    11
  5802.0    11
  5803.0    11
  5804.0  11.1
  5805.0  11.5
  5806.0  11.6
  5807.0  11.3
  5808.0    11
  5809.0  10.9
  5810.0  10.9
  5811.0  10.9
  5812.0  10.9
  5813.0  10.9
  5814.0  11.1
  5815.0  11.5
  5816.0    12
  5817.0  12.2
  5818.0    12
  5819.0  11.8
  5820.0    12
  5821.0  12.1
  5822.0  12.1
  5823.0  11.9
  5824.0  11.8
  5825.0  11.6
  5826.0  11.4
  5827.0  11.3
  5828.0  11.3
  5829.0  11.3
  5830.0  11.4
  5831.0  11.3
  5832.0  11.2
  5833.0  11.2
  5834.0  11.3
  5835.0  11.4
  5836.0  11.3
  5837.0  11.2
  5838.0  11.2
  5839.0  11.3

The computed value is 2.8 angstrom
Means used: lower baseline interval 11.4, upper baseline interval 11.7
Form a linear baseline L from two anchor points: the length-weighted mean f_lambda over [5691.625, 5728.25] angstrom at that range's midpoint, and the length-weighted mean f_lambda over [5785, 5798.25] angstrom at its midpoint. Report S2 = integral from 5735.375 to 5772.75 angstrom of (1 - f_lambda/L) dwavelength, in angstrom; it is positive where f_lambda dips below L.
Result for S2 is 0.1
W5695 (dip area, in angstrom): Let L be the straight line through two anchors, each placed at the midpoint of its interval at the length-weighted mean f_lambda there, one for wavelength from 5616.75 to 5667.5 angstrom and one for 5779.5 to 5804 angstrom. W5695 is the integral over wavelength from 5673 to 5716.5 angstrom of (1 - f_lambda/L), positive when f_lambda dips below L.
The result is 0.9 angstrom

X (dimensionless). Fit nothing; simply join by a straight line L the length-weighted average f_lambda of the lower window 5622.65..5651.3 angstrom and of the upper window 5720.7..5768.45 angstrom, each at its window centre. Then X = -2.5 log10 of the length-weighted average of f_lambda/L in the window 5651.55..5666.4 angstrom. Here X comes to 0.03 mag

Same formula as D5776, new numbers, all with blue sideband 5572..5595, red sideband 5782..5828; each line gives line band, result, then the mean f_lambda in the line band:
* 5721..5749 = -0.6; 11.3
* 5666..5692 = -0.1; 10.8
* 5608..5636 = 0.0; 10.6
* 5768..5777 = 0.5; 10.5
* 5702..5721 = 0.9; 10.4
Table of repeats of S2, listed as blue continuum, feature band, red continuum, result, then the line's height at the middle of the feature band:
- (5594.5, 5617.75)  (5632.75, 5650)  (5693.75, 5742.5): -0.98 angstrom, 10.4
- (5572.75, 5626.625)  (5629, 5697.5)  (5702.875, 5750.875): -1.23 angstrom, 10.6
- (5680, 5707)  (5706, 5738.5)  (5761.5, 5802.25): -1.26 angstrom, 10.6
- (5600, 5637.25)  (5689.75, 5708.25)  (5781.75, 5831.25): 0.98 angstrom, 10.9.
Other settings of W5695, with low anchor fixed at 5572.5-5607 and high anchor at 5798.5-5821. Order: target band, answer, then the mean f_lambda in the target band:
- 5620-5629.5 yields 0.1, 10.3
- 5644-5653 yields -0.4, 11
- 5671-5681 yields -0.4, 11.1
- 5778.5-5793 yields 0.6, 10.7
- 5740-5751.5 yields -0.1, 11.1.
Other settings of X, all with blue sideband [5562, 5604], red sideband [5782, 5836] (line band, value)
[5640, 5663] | -0.02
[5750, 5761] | 0.00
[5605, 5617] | -0.03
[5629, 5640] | -0.05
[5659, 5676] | 0.00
